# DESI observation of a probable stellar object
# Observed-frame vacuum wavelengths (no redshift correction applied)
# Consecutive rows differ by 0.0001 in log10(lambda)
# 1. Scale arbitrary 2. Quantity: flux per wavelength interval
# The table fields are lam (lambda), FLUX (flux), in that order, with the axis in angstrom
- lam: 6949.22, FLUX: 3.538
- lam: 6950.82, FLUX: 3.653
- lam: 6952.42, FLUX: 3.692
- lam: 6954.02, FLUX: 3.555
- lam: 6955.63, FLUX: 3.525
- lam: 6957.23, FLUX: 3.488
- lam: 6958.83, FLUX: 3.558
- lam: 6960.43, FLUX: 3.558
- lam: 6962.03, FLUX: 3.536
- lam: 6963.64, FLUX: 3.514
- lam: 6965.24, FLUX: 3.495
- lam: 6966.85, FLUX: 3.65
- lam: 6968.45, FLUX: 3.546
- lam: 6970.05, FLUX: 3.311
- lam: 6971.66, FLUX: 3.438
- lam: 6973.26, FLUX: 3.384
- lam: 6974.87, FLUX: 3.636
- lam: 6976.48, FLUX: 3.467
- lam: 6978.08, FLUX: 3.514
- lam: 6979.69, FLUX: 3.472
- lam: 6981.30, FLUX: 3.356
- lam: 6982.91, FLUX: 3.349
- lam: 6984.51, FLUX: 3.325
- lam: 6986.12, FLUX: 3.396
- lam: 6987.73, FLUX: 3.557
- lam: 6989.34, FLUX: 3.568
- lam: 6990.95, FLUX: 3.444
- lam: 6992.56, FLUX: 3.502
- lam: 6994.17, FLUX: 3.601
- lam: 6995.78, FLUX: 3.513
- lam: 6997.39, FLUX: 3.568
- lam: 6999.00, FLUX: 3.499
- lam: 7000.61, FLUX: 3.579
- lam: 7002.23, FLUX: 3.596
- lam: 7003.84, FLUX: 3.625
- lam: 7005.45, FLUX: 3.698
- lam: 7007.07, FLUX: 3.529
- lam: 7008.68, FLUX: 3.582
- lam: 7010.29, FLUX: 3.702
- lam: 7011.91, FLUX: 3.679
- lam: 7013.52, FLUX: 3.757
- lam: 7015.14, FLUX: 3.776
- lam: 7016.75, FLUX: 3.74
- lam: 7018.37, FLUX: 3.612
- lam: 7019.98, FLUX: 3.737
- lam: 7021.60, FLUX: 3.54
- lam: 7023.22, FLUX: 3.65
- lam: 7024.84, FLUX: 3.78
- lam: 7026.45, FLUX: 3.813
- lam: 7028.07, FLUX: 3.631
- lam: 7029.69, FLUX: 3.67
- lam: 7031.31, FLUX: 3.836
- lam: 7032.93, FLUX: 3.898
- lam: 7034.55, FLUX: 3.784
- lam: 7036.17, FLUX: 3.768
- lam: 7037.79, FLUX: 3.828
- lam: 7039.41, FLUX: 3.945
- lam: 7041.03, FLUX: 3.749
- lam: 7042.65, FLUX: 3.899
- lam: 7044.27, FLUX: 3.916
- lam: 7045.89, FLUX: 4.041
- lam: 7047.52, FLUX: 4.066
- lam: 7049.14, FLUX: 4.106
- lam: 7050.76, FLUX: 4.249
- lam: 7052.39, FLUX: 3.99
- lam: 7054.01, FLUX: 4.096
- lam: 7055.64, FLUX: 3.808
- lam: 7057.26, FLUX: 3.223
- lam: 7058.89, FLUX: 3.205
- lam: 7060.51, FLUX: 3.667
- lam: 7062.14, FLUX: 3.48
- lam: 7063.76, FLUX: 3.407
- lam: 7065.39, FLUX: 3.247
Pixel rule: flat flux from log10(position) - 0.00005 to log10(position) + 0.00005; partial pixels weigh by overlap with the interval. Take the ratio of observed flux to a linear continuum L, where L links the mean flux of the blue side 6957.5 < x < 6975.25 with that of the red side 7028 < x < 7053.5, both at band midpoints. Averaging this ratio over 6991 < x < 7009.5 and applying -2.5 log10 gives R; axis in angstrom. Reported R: 0.04 mag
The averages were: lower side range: 3.51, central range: 3.57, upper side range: 3.91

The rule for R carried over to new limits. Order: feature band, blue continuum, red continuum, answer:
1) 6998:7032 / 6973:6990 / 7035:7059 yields 0.001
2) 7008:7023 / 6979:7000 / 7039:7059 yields -0.007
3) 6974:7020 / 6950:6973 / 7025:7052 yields 0.041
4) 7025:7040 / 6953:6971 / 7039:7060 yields 0.001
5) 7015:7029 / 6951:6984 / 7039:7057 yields 0.035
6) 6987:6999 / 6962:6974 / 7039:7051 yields 0.034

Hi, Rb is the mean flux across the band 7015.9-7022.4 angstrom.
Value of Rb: 3.66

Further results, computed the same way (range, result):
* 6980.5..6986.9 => 3.36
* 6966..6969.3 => 3.6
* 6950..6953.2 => 3.67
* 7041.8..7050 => 4.01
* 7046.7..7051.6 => 4.13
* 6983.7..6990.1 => 3.46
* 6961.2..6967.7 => 3.55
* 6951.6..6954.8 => 3.63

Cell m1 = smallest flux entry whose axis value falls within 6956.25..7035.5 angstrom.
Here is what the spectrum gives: 3.311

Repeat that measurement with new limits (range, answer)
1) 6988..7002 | 3.444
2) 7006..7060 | 3.205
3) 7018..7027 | 3.54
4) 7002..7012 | 3.529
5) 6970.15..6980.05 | 3.384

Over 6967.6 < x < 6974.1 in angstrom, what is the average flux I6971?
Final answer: 3.43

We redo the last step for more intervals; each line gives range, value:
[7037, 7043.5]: 3.86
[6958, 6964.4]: 3.54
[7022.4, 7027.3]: 3.75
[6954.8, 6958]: 3.5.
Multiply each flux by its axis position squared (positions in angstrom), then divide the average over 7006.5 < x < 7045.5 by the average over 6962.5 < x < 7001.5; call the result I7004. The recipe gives 1.09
